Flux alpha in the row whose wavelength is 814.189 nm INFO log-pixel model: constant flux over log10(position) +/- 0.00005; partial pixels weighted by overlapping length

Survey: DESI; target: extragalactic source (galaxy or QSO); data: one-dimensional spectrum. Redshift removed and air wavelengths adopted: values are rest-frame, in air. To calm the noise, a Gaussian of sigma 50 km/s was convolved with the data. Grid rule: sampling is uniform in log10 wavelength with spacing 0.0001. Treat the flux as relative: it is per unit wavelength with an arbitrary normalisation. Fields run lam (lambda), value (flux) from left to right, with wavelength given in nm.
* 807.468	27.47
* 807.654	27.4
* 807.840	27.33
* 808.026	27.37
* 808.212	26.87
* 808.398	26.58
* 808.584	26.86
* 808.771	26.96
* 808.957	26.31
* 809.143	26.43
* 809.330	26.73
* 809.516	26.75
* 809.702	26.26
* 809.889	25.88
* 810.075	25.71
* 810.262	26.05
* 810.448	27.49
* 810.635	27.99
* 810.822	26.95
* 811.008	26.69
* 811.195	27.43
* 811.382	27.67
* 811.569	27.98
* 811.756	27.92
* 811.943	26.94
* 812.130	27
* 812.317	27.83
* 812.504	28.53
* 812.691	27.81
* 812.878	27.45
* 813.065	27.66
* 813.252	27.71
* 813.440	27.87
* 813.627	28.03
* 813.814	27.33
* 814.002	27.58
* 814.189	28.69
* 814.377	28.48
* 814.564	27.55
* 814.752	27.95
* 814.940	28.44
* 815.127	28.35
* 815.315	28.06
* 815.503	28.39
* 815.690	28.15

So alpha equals 28.69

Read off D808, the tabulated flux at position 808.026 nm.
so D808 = 27.37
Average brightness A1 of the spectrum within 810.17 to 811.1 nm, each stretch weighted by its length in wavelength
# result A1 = 27.1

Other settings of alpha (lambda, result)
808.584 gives 26.86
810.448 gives 27.49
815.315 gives 28.06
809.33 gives 26.73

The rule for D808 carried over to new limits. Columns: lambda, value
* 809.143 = 26.43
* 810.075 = 25.71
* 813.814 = 27.33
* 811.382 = 27.67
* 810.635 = 27.99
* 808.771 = 26.96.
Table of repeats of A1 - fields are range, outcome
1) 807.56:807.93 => 27.4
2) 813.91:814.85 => 28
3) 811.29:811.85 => 27.8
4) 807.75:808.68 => 27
